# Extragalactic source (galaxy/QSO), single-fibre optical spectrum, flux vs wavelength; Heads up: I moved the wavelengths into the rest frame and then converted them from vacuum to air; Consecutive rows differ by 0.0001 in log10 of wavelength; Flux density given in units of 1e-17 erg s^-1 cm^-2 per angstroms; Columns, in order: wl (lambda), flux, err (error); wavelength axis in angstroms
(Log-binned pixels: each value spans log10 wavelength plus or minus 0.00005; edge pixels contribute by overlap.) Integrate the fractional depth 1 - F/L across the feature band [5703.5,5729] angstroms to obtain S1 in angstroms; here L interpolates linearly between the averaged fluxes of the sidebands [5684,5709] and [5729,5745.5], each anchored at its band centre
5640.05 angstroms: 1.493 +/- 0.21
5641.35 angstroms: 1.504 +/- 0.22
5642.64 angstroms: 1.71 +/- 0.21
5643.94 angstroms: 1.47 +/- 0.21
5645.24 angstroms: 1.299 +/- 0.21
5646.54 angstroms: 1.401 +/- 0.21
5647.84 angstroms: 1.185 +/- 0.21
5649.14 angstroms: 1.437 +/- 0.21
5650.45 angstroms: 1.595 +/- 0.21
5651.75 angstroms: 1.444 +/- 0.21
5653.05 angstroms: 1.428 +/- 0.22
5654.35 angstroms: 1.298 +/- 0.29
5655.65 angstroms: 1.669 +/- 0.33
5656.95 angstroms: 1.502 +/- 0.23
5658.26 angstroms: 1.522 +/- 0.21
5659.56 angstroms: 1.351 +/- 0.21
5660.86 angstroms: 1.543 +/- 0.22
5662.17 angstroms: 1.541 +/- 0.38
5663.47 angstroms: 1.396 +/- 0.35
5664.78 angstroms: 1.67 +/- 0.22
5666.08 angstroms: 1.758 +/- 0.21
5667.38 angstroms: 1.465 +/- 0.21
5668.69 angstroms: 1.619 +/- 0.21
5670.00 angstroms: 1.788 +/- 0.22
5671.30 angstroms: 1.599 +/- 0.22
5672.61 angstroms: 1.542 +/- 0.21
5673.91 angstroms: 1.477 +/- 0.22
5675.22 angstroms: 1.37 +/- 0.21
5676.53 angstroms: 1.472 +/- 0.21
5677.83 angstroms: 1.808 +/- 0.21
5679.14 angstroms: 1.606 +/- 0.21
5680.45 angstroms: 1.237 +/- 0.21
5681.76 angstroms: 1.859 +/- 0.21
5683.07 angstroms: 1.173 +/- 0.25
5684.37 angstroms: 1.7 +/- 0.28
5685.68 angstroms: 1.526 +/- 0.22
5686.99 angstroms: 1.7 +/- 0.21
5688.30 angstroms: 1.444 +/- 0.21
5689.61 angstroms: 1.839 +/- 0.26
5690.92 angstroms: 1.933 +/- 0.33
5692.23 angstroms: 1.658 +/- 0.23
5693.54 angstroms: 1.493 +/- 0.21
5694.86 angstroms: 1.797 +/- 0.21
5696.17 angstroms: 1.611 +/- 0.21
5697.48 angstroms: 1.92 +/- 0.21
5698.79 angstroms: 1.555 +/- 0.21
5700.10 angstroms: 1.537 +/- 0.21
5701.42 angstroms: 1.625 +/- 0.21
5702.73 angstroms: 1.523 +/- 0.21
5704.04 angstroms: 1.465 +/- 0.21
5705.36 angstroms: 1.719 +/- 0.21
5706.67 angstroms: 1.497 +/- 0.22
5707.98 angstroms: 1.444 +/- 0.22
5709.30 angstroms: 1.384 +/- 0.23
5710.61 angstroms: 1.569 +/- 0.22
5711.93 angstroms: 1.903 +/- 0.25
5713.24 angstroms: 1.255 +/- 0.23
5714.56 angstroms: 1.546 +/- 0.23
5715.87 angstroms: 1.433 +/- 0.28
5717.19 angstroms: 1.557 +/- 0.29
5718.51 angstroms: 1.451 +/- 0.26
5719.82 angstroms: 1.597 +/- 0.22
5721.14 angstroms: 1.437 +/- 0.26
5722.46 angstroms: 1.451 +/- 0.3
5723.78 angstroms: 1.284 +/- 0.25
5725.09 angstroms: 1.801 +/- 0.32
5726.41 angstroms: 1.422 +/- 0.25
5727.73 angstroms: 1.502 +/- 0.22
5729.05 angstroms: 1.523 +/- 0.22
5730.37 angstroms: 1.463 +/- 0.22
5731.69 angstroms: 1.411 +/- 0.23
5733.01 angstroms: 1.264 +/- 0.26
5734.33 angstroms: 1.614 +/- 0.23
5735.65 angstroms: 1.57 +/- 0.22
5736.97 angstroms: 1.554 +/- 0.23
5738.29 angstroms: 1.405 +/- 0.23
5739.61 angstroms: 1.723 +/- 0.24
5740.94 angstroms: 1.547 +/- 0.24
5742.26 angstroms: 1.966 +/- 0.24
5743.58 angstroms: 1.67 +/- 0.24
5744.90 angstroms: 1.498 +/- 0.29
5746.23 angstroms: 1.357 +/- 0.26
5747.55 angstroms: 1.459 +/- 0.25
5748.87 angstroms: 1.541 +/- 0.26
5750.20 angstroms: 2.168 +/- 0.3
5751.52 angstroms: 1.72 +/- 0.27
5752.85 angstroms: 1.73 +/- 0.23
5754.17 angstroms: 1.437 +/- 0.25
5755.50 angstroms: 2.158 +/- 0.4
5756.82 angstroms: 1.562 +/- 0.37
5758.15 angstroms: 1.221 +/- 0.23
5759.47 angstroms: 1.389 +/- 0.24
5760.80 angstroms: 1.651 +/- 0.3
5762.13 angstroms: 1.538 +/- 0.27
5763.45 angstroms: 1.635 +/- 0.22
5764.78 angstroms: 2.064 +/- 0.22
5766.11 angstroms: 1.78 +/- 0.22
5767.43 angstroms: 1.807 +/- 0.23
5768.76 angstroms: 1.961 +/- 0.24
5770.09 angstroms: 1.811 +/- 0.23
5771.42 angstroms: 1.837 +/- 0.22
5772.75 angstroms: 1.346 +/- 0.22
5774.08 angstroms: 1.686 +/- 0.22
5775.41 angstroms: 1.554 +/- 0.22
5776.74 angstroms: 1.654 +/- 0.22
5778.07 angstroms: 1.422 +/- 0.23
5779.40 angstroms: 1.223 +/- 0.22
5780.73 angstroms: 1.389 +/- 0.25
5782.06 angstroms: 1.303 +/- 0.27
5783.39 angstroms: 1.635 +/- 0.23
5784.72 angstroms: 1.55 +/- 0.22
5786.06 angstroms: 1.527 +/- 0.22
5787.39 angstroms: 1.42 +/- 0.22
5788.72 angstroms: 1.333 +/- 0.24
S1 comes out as 1.3 angstroms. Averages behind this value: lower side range 1.63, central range 1.51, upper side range 1.56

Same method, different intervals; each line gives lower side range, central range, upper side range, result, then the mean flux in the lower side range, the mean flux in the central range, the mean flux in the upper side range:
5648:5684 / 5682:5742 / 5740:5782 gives 0.71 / 1.52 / 1.56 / 1.63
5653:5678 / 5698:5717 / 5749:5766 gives 0.83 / 1.54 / 1.54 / 1.69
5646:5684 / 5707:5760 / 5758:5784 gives 0.70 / 1.51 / 1.55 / 1.6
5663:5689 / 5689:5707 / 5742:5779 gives -0.80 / 1.56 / 1.66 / 1.66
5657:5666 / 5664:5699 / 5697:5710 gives -1.72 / 1.52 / 1.62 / 1.56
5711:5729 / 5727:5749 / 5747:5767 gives 0.80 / 1.51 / 1.53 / 1.67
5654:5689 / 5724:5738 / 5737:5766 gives 0.98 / 1.54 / 1.5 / 1.64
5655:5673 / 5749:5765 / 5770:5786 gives -1.48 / 1.57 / 1.67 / 1.52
